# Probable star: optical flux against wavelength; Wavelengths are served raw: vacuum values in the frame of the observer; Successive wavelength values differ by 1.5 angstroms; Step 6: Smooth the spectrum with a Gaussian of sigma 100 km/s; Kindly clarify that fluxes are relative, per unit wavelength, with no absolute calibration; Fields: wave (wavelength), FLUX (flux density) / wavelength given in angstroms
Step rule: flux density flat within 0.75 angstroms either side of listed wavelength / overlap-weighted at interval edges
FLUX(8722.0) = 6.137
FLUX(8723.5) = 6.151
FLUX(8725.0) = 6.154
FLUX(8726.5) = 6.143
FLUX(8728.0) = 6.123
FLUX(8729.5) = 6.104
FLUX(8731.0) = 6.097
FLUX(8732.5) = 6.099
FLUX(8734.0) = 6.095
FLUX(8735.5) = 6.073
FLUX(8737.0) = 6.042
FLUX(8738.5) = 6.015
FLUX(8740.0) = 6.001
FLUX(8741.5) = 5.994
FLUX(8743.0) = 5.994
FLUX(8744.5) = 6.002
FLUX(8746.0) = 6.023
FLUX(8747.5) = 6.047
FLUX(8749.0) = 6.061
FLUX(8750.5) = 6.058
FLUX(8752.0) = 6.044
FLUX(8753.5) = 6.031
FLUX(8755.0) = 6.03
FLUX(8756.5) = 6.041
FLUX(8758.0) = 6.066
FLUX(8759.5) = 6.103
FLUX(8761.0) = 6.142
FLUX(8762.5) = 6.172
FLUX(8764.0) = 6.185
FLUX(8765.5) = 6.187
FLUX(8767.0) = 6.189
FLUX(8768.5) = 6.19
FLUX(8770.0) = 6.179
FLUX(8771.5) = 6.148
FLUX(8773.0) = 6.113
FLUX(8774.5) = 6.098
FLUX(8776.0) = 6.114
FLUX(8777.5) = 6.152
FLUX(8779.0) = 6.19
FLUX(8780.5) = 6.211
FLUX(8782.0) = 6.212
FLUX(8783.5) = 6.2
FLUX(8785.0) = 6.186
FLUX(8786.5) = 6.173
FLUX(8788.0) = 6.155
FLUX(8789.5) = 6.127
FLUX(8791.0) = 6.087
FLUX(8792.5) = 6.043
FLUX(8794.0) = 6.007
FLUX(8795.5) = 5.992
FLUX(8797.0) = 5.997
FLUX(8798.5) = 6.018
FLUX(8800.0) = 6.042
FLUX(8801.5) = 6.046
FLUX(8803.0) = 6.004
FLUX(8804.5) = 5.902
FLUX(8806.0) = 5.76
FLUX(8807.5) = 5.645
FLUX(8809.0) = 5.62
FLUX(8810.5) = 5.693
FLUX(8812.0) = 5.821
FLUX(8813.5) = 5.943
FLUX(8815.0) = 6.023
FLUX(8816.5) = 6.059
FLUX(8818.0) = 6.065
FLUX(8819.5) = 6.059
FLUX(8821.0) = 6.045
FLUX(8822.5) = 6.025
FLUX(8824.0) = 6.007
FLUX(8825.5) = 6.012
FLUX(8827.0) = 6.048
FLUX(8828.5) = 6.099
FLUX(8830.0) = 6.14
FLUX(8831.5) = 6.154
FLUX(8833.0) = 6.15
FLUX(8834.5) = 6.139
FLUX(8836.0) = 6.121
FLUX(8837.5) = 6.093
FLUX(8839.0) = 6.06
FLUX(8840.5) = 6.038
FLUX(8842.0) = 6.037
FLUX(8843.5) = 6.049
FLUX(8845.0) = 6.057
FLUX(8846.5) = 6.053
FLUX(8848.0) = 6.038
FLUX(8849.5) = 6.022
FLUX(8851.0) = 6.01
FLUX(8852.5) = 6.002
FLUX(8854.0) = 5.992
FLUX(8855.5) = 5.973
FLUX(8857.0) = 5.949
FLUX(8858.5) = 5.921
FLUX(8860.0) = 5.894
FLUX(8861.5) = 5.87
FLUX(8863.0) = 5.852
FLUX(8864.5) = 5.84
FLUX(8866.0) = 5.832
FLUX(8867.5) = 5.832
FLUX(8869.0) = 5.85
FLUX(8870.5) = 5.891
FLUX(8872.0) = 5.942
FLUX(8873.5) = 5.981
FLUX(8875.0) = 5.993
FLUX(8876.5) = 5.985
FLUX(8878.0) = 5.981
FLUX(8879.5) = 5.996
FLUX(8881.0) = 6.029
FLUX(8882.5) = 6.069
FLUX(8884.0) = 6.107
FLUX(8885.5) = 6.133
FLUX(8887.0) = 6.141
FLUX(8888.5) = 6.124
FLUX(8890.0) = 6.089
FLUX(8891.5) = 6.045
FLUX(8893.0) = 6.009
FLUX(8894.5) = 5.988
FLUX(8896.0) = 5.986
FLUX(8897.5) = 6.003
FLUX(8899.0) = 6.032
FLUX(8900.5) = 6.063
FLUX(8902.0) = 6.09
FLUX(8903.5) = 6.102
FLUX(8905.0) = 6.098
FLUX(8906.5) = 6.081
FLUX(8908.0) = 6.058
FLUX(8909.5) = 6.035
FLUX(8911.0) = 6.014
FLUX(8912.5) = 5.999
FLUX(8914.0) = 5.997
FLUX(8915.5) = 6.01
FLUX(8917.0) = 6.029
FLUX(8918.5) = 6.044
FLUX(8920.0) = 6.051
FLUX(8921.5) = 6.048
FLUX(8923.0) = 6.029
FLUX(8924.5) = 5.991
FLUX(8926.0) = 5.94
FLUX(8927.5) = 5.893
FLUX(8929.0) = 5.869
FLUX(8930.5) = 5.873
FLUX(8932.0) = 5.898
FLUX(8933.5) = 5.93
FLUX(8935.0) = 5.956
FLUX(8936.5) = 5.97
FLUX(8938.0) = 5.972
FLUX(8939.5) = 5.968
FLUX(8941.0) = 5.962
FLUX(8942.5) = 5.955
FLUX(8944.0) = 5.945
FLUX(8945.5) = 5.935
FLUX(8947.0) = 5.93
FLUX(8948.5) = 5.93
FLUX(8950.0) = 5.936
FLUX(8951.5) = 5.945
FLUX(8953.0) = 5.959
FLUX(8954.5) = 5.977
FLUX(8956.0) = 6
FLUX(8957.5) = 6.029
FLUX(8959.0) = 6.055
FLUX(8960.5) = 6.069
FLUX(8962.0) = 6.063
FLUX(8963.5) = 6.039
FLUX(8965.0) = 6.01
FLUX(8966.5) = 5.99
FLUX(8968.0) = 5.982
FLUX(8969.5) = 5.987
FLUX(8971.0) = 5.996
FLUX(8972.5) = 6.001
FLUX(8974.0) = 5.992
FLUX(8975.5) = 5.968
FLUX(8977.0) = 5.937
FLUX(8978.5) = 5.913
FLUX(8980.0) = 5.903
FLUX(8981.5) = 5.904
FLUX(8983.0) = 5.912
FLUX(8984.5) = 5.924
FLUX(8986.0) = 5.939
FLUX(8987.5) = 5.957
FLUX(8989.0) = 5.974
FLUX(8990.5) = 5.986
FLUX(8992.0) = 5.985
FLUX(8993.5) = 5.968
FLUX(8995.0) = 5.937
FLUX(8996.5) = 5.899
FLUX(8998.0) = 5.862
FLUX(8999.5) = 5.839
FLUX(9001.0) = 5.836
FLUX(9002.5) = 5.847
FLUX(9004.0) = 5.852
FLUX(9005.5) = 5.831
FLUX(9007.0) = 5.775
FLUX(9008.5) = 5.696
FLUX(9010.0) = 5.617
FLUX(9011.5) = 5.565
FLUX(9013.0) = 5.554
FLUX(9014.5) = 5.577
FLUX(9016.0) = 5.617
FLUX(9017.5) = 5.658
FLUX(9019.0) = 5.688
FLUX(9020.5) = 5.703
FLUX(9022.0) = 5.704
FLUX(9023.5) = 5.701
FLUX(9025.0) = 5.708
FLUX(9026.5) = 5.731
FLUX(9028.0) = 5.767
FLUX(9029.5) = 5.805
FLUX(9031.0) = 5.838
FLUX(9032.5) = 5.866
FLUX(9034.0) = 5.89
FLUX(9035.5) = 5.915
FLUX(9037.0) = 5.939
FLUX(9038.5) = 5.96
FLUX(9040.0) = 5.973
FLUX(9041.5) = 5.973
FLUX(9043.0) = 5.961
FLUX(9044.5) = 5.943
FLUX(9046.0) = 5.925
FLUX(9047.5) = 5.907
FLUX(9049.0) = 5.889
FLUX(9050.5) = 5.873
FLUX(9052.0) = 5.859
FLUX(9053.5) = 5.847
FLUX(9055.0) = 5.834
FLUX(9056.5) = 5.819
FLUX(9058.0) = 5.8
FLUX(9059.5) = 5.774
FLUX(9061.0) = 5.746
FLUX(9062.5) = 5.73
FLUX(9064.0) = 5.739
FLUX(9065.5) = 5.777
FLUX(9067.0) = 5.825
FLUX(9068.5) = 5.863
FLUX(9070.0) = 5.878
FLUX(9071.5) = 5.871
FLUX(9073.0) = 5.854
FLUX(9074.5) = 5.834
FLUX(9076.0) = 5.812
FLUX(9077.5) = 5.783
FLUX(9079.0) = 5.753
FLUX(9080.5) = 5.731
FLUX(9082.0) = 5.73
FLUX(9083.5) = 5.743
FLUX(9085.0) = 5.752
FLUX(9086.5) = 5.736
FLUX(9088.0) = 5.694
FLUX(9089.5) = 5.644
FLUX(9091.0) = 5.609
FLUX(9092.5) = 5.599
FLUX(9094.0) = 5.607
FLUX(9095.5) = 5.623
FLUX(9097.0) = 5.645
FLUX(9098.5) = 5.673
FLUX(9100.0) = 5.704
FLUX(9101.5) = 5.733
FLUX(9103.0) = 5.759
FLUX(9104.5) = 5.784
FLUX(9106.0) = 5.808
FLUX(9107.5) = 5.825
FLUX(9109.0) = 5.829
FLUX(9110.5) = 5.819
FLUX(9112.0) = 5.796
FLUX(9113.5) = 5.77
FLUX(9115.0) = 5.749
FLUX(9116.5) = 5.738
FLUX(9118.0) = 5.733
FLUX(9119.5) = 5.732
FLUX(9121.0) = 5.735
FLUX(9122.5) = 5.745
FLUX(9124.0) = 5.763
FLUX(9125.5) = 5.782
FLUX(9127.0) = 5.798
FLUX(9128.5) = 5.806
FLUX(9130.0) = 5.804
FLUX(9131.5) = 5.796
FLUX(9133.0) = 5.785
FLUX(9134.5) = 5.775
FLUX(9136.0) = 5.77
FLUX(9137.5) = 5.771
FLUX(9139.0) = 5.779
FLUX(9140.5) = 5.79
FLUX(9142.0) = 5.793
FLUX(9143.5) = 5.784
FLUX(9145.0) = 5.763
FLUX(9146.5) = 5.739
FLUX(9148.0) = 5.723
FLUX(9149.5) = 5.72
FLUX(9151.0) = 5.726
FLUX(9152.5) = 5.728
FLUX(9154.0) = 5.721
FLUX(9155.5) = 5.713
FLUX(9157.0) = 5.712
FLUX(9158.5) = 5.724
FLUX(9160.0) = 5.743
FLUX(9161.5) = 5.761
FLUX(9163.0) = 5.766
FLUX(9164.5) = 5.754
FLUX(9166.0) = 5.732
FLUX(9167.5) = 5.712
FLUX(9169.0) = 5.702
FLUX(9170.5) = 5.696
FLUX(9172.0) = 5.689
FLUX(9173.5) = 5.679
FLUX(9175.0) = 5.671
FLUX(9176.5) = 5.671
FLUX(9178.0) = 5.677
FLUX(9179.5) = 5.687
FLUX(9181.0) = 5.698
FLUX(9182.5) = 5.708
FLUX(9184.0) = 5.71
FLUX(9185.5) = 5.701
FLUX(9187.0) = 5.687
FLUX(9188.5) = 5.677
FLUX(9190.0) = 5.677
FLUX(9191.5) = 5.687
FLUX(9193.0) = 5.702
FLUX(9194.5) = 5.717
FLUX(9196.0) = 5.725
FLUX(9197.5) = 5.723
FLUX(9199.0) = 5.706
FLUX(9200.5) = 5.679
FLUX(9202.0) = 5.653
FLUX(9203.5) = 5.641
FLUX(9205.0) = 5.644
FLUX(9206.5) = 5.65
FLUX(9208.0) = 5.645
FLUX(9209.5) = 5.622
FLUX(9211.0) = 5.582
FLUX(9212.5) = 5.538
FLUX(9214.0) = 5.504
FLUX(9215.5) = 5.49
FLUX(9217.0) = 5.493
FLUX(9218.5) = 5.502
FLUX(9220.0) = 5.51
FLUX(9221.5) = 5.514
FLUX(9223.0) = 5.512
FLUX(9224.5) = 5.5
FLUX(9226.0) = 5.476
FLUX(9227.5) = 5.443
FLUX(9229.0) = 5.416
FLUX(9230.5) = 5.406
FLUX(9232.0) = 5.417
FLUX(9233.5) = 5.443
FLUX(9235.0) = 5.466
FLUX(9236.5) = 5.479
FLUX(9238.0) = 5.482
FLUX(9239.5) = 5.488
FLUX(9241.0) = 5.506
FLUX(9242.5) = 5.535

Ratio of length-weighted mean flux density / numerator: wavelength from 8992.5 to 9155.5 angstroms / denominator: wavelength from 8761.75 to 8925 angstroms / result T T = 0.96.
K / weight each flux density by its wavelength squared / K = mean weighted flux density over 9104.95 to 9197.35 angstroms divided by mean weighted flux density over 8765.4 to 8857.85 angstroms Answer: 1.0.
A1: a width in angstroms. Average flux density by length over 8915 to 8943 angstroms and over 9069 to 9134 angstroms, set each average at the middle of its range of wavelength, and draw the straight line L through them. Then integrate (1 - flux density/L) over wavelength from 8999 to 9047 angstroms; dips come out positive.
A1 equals 0.50 angstroms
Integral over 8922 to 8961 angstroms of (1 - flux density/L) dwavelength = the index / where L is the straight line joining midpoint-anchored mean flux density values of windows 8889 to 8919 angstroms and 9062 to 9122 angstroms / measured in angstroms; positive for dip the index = 0.2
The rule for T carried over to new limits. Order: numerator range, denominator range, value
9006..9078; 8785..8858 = 0.96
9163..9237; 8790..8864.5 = 0.94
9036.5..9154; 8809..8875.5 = 0.97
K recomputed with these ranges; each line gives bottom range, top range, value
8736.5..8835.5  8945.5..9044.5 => 1.02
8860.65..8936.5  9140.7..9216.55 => 1.01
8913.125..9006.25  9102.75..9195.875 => 1.01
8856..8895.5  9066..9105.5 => 1.01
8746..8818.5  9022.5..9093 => 1.02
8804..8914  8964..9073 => 1.01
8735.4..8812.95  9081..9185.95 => 1.03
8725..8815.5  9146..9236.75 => 1.02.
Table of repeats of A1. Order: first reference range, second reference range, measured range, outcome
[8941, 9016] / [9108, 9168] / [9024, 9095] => 0.3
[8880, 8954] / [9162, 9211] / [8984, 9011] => 0.2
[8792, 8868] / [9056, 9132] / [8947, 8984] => -0.7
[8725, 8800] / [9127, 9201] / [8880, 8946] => -0.6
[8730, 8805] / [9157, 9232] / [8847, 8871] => 0.3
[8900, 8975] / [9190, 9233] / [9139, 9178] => -0.5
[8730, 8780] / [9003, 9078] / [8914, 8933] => -0.2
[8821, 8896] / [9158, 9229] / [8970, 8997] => -0.3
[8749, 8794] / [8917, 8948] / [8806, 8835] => 0.5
